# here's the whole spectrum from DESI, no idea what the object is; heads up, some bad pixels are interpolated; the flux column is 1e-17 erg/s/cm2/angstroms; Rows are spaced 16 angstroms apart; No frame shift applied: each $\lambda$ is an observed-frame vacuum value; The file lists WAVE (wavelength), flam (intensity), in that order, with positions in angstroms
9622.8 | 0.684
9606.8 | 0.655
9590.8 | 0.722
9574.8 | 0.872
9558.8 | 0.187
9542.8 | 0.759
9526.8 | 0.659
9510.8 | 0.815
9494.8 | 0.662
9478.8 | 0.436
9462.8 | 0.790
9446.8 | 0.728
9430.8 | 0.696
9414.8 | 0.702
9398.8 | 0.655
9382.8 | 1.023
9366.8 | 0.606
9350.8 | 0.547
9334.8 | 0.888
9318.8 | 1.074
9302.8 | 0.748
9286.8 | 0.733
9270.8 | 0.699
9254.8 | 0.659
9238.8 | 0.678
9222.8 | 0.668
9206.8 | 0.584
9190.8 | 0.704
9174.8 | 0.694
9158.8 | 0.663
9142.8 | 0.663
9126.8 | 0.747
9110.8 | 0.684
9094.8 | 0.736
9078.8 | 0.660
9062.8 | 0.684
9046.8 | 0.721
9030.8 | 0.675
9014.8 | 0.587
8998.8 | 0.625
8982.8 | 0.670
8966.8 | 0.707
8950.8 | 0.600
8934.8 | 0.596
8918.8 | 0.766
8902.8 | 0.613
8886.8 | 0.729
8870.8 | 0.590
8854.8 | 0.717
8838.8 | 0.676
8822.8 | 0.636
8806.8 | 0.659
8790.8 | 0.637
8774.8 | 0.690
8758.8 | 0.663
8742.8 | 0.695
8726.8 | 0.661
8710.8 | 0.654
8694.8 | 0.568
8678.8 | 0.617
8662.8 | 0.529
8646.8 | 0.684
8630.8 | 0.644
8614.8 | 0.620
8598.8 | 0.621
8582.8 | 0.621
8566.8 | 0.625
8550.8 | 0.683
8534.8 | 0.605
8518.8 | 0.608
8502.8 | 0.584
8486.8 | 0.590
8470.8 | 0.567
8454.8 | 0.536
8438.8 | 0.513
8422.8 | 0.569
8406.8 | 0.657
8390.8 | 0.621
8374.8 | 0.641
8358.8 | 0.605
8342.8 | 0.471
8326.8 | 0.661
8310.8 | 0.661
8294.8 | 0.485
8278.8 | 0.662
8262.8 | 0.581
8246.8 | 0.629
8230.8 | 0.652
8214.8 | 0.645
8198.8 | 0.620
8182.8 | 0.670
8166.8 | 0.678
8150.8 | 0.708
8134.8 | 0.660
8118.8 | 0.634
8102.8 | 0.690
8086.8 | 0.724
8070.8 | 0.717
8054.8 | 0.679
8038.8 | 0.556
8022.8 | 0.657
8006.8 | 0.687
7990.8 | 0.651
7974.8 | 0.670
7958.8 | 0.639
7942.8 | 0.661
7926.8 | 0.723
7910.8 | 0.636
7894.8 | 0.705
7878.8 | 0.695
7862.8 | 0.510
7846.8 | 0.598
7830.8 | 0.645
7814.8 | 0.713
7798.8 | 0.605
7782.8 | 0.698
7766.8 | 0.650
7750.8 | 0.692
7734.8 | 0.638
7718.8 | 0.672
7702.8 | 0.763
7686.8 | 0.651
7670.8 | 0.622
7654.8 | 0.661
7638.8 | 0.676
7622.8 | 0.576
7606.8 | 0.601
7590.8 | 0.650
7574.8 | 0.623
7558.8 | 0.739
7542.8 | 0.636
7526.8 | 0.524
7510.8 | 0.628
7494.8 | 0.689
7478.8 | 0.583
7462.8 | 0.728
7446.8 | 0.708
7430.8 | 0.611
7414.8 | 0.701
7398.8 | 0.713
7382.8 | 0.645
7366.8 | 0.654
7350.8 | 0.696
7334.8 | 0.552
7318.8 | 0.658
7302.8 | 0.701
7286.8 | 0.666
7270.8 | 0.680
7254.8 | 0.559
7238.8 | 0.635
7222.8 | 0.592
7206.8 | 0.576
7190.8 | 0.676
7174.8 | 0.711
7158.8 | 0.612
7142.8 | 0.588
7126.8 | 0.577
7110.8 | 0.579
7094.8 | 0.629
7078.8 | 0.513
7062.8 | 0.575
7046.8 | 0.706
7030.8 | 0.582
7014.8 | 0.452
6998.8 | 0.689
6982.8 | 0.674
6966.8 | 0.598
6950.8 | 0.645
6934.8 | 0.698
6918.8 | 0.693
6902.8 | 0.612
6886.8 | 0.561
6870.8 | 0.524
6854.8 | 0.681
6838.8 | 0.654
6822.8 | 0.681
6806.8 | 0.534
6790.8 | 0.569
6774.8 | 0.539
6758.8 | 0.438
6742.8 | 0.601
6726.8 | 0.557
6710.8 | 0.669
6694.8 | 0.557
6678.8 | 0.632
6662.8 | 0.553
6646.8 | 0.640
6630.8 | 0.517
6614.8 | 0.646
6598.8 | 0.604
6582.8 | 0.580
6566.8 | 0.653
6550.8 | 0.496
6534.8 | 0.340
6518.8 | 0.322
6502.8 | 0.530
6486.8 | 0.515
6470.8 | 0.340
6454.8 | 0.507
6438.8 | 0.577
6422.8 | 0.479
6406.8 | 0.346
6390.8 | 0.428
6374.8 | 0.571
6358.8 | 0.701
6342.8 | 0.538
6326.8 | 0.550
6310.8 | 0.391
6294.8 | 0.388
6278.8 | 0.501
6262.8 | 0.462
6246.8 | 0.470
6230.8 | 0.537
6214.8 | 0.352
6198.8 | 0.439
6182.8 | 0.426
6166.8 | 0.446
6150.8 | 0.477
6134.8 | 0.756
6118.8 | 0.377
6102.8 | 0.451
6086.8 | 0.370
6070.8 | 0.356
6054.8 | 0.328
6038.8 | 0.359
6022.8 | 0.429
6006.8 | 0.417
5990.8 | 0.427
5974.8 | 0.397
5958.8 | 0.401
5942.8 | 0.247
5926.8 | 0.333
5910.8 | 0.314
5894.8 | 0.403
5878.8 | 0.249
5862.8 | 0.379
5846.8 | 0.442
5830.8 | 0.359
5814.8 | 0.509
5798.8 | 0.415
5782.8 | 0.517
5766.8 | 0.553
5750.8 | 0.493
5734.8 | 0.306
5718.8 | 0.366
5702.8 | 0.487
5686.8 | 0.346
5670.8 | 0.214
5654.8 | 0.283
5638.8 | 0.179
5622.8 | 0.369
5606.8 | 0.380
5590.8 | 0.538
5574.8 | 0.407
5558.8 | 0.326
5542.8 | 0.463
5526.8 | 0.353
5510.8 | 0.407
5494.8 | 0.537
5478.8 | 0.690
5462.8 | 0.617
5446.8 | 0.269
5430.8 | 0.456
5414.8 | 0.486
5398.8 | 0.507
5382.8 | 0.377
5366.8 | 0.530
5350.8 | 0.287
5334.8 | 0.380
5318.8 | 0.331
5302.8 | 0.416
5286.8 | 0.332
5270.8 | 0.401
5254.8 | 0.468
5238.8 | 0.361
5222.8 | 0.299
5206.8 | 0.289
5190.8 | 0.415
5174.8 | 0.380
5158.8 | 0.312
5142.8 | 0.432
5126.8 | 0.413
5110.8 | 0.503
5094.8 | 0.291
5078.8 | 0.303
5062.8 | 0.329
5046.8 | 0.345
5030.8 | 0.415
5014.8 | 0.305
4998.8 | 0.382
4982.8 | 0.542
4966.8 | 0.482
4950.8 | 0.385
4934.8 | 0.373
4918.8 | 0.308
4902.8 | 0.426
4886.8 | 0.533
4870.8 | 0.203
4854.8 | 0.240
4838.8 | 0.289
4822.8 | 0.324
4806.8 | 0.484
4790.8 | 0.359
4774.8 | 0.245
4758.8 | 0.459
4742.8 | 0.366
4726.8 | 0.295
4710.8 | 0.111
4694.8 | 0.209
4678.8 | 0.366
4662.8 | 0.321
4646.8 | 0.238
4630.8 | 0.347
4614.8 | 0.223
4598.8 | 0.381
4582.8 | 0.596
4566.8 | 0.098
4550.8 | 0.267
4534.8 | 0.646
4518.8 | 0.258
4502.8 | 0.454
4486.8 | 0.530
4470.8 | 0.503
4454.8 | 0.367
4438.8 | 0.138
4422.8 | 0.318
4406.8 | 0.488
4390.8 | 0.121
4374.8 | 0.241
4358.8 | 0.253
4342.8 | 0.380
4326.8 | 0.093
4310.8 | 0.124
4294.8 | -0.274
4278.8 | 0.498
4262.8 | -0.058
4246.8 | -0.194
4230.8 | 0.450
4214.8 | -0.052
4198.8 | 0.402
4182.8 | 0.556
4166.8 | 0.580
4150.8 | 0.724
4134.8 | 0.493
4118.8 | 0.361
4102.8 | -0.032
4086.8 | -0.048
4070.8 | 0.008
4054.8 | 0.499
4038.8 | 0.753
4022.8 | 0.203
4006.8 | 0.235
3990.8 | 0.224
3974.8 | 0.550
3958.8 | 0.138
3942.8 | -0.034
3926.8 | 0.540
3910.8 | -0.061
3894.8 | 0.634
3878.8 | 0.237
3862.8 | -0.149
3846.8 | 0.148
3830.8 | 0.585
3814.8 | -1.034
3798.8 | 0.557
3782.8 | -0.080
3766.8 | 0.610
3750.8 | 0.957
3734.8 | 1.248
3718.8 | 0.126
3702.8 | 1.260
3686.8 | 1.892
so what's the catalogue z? 0.65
